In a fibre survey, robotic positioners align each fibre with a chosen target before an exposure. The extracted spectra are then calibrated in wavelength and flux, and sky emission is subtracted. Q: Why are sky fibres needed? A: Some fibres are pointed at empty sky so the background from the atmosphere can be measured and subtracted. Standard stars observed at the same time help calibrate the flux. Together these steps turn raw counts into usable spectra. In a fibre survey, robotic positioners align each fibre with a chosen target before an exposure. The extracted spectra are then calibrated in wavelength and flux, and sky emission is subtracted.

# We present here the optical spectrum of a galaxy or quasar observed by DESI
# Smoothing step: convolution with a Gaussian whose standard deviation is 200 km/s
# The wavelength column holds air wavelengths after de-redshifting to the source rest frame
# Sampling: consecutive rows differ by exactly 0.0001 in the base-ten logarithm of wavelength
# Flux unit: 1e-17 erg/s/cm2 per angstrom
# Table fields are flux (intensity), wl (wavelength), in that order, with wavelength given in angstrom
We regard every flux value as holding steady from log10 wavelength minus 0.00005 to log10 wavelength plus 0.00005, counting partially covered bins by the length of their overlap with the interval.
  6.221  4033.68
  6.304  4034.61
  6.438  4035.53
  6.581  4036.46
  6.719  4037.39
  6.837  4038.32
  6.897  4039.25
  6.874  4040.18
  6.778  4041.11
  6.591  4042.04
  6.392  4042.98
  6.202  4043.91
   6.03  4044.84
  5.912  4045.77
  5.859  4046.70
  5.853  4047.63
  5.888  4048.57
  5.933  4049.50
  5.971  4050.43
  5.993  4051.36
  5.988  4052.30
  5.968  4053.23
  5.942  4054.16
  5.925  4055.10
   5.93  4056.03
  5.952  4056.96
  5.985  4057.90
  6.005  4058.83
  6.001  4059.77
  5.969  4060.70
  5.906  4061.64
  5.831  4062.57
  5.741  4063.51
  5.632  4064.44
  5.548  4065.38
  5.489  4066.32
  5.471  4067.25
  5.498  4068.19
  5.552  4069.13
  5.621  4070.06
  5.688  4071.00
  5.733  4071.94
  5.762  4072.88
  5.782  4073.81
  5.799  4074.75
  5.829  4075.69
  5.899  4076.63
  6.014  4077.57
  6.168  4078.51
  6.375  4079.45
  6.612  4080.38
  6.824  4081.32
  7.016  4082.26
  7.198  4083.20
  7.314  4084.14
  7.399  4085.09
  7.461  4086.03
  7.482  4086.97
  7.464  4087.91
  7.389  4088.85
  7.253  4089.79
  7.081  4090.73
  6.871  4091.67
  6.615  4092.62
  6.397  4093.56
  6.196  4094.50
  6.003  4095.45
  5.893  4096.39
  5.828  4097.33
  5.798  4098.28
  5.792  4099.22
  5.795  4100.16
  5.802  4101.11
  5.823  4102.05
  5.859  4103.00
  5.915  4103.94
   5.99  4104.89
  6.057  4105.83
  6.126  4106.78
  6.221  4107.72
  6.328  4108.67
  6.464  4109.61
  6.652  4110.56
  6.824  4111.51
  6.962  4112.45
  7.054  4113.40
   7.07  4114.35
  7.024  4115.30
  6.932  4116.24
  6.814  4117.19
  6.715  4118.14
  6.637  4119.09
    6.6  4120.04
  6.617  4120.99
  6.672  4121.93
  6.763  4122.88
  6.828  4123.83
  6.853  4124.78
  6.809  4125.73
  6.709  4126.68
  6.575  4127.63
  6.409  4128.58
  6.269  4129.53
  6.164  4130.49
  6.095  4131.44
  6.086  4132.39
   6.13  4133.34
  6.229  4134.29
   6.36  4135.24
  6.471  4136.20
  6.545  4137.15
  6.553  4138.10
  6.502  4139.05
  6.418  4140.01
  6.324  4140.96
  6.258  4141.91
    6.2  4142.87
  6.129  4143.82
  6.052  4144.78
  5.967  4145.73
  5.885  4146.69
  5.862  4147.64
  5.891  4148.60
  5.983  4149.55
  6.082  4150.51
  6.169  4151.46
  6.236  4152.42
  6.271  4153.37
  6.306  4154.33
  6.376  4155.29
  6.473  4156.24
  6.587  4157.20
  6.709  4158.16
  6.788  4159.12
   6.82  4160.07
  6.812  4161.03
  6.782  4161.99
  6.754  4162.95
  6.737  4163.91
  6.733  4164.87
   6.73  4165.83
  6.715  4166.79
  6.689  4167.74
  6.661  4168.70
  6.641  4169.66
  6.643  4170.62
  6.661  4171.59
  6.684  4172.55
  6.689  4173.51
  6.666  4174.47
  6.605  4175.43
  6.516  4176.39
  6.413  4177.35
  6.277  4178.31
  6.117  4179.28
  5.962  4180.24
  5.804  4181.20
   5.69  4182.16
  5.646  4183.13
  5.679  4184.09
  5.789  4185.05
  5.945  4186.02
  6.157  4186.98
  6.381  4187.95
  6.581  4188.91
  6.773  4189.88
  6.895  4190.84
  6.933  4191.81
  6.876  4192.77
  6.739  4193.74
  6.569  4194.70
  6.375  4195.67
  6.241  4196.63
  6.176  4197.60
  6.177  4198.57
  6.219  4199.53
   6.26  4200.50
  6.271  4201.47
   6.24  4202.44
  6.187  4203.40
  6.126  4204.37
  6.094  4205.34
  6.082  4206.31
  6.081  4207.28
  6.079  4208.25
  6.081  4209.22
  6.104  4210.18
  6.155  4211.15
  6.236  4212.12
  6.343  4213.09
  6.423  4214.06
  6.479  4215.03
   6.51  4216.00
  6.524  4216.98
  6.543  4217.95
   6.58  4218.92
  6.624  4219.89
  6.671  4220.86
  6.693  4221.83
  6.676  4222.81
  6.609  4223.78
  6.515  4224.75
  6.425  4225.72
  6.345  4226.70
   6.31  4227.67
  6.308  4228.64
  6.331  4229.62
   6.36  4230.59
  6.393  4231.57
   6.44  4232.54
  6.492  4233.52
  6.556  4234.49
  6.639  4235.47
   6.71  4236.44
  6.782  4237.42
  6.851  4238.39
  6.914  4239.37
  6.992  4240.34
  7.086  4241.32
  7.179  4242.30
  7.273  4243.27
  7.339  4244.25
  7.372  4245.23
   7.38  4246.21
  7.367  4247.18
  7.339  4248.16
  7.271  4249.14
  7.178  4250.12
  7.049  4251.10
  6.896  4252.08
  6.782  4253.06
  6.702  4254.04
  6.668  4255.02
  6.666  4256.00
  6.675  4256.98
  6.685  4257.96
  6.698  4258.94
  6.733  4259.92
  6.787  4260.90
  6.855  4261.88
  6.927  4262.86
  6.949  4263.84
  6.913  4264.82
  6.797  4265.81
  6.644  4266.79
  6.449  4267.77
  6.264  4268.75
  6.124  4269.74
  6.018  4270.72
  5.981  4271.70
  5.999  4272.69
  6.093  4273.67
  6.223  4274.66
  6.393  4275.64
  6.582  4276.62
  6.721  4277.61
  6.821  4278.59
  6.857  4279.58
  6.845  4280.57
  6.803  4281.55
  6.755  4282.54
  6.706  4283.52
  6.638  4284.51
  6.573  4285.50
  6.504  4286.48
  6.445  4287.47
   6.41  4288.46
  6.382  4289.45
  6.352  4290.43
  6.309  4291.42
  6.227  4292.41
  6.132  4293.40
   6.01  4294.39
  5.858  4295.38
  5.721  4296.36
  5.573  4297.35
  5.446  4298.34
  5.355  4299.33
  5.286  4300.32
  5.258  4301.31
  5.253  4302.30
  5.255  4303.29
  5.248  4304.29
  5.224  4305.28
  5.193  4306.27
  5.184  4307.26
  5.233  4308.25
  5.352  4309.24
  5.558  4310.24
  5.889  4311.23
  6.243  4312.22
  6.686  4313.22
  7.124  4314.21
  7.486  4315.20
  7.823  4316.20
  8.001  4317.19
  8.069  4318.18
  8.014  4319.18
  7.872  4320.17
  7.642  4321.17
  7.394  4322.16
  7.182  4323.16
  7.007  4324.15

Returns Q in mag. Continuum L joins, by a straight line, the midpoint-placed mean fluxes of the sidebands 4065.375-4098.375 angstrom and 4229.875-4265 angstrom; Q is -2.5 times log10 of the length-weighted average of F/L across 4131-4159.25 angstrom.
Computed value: 0.05 mag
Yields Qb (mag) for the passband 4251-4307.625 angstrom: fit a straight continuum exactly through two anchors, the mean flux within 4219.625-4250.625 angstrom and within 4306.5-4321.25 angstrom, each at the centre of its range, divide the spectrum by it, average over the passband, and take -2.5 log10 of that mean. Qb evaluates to 0.081 mag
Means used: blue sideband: 6.8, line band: 6.29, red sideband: 6.76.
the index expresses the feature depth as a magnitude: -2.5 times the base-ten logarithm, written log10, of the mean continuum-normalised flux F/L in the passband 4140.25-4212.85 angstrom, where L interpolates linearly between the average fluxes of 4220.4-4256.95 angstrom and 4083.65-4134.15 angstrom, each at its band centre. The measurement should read 0.056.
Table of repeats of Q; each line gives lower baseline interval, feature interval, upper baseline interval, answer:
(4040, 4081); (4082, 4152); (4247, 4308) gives -0.073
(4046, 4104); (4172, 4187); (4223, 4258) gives 0.067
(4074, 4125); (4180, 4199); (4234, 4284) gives 0.067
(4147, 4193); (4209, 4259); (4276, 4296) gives -0.040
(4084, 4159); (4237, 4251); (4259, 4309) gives -0.148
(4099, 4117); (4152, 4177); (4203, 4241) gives -0.037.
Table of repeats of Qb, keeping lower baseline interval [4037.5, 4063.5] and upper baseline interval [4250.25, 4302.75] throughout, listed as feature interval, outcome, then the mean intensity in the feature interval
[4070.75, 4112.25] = -0.037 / 6.39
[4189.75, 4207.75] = -0.013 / 6.38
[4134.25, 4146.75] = -0.010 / 6.29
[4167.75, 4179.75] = -0.047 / 6.55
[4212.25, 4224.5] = -0.037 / 6.54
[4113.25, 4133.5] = -0.070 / 6.63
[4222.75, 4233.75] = -0.014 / 6.42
